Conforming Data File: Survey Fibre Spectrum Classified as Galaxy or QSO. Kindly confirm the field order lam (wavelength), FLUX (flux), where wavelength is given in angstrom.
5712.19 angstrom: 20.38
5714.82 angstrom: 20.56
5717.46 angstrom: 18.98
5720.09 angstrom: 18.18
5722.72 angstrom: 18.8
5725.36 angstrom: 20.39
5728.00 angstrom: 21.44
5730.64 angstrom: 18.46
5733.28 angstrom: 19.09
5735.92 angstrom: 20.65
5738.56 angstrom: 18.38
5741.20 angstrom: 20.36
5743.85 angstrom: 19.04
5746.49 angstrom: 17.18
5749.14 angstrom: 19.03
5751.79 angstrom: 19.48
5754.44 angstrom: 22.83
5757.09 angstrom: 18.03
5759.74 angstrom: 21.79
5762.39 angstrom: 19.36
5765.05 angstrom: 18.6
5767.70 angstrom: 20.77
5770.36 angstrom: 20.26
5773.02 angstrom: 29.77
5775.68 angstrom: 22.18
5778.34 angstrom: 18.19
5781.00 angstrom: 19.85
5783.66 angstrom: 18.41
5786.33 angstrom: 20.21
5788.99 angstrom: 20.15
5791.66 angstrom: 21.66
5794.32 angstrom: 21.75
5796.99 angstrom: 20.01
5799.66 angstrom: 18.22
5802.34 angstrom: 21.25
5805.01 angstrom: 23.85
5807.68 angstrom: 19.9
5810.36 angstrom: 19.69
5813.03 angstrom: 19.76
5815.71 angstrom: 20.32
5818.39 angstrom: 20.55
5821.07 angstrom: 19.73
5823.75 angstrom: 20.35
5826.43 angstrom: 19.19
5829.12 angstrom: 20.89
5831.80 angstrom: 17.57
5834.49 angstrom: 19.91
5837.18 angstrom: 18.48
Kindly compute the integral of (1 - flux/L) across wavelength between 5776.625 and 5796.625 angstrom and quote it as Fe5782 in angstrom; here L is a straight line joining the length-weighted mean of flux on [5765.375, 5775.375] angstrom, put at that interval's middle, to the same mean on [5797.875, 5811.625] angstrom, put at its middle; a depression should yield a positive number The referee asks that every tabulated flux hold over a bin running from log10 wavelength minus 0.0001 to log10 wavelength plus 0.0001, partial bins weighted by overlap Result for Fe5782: 1.6 angstrom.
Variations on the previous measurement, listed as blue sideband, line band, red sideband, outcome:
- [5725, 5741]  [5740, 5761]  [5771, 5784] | 0.9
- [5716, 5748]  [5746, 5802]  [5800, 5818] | -1.2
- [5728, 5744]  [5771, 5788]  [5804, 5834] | -1.3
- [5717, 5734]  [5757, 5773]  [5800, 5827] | -0.7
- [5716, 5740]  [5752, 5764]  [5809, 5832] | -0.5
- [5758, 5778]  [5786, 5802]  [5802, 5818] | 0.5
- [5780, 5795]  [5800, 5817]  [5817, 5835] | -0.6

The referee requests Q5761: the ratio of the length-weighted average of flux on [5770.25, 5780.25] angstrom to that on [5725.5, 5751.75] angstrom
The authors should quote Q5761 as 1.17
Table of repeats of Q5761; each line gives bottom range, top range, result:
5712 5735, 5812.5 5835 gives 1.01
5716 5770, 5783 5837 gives 1.03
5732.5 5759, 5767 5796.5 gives 1.09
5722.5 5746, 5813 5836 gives 1.01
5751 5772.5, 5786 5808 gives 1.02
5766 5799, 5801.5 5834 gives 0.96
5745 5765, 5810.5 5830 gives 1.02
